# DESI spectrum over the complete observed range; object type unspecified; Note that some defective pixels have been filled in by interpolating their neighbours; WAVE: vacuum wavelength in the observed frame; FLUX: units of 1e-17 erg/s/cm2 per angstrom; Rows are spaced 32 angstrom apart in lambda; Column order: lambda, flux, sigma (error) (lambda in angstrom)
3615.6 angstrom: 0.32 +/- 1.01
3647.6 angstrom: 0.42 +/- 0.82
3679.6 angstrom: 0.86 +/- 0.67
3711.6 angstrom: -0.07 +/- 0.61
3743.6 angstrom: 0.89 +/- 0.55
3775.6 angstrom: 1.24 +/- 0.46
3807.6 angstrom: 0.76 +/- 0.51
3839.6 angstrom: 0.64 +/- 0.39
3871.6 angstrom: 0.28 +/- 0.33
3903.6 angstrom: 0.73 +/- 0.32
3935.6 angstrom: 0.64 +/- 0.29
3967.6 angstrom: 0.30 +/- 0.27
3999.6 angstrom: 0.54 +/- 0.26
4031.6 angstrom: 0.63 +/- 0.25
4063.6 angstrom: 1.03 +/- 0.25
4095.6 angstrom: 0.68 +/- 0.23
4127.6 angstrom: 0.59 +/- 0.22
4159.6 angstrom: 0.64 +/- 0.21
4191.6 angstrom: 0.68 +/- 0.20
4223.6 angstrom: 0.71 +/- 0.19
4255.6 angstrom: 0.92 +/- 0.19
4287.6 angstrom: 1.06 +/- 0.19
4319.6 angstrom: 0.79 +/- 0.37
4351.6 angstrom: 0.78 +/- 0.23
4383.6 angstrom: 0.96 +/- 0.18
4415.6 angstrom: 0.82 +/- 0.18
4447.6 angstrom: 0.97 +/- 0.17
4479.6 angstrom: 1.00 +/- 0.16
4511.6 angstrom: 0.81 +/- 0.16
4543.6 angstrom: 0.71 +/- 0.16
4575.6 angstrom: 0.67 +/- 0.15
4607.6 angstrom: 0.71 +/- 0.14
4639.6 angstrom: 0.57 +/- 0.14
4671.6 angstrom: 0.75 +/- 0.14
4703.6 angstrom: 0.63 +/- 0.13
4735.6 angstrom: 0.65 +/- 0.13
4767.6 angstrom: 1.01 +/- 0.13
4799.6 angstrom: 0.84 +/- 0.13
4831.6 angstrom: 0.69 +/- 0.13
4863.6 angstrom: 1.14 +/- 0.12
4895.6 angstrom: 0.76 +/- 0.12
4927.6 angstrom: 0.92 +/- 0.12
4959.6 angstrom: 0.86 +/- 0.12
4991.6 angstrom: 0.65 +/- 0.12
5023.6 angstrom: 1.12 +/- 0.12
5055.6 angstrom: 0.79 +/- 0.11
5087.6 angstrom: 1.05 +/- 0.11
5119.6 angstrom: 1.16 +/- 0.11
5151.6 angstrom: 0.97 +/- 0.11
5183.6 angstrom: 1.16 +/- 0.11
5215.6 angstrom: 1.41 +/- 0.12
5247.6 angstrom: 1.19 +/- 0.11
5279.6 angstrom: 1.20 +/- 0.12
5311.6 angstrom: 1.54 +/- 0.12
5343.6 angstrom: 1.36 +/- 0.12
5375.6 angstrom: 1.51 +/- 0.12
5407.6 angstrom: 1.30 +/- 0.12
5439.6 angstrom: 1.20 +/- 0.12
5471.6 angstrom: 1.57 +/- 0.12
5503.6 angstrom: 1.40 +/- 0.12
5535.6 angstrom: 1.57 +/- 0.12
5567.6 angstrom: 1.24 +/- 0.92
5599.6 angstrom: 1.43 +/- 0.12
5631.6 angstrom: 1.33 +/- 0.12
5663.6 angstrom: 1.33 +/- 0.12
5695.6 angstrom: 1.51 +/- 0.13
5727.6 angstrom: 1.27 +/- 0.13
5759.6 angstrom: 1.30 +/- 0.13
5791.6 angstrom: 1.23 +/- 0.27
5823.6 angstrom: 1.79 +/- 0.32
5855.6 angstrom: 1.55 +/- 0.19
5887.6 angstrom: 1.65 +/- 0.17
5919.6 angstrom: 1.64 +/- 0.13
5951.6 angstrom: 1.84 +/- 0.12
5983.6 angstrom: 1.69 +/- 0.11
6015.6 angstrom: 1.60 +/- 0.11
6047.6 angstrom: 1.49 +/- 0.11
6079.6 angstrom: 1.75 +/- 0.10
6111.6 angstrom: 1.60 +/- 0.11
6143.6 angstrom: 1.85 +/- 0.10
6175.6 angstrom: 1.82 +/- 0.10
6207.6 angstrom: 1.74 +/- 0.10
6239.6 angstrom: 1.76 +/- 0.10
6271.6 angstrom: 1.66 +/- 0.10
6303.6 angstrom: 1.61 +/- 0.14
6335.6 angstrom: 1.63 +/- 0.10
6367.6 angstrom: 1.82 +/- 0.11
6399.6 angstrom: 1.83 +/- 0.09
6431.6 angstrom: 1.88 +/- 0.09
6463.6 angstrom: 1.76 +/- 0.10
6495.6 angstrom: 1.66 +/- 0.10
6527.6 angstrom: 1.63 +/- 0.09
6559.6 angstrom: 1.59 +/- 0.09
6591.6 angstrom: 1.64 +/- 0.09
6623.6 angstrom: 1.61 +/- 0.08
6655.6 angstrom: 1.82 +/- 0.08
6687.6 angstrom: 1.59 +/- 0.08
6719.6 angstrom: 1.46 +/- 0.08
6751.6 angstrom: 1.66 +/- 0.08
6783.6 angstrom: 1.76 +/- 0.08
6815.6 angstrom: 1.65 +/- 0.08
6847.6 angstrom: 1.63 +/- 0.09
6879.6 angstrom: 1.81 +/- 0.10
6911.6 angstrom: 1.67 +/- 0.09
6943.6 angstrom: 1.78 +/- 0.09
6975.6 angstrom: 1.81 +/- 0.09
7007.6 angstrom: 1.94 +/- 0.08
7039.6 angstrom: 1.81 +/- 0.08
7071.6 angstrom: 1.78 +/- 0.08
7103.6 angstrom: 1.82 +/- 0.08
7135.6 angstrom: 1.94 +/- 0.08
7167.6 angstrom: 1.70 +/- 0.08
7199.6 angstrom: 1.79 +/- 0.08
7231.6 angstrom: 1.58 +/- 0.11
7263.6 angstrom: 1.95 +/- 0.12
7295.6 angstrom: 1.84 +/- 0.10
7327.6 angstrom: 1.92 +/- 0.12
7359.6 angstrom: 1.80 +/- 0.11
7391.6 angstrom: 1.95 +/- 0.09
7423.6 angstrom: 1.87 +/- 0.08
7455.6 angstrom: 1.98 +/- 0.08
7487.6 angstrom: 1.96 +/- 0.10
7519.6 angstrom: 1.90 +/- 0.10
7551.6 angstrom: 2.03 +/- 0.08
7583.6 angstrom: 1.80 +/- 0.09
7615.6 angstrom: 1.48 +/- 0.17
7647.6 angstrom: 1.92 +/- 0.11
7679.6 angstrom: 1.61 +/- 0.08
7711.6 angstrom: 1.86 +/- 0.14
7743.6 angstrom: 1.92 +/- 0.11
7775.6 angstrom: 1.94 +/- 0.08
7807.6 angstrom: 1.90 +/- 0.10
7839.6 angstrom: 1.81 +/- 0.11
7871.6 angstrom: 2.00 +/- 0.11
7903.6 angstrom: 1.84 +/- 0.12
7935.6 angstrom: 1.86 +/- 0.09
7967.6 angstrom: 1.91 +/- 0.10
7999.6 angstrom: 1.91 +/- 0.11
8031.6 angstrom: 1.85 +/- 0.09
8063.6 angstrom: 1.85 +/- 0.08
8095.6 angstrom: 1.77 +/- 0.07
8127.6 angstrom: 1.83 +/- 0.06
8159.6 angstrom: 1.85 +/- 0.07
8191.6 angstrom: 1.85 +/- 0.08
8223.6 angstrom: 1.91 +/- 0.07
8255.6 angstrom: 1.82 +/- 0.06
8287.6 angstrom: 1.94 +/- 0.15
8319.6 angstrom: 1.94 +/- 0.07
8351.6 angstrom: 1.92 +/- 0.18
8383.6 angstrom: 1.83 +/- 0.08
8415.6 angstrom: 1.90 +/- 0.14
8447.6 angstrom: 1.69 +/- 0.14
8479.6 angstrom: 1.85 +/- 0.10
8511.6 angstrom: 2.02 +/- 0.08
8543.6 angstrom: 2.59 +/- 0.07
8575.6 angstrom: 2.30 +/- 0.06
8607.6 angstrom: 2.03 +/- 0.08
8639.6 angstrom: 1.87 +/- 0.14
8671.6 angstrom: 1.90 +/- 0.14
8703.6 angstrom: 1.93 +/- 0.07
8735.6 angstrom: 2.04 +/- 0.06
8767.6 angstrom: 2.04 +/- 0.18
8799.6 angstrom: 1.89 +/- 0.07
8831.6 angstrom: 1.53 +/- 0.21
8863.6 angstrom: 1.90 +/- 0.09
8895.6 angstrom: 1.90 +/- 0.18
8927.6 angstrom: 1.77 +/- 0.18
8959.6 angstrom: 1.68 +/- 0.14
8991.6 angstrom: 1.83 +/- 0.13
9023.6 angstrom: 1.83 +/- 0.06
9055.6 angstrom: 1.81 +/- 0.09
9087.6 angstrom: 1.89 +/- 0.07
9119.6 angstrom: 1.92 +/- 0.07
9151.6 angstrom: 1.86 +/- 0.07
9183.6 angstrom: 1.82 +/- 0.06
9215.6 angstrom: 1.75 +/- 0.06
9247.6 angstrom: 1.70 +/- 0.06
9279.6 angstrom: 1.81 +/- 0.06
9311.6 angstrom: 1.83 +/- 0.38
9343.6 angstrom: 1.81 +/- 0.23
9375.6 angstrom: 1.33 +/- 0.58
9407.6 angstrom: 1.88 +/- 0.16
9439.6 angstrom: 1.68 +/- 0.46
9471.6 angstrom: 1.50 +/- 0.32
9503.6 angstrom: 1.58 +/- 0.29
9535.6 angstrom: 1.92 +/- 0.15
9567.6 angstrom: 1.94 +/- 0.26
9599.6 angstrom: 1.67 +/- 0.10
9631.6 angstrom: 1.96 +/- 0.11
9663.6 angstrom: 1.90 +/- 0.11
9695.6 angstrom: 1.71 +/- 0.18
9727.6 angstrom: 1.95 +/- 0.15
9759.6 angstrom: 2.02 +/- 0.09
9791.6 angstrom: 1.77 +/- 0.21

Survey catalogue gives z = 0.30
